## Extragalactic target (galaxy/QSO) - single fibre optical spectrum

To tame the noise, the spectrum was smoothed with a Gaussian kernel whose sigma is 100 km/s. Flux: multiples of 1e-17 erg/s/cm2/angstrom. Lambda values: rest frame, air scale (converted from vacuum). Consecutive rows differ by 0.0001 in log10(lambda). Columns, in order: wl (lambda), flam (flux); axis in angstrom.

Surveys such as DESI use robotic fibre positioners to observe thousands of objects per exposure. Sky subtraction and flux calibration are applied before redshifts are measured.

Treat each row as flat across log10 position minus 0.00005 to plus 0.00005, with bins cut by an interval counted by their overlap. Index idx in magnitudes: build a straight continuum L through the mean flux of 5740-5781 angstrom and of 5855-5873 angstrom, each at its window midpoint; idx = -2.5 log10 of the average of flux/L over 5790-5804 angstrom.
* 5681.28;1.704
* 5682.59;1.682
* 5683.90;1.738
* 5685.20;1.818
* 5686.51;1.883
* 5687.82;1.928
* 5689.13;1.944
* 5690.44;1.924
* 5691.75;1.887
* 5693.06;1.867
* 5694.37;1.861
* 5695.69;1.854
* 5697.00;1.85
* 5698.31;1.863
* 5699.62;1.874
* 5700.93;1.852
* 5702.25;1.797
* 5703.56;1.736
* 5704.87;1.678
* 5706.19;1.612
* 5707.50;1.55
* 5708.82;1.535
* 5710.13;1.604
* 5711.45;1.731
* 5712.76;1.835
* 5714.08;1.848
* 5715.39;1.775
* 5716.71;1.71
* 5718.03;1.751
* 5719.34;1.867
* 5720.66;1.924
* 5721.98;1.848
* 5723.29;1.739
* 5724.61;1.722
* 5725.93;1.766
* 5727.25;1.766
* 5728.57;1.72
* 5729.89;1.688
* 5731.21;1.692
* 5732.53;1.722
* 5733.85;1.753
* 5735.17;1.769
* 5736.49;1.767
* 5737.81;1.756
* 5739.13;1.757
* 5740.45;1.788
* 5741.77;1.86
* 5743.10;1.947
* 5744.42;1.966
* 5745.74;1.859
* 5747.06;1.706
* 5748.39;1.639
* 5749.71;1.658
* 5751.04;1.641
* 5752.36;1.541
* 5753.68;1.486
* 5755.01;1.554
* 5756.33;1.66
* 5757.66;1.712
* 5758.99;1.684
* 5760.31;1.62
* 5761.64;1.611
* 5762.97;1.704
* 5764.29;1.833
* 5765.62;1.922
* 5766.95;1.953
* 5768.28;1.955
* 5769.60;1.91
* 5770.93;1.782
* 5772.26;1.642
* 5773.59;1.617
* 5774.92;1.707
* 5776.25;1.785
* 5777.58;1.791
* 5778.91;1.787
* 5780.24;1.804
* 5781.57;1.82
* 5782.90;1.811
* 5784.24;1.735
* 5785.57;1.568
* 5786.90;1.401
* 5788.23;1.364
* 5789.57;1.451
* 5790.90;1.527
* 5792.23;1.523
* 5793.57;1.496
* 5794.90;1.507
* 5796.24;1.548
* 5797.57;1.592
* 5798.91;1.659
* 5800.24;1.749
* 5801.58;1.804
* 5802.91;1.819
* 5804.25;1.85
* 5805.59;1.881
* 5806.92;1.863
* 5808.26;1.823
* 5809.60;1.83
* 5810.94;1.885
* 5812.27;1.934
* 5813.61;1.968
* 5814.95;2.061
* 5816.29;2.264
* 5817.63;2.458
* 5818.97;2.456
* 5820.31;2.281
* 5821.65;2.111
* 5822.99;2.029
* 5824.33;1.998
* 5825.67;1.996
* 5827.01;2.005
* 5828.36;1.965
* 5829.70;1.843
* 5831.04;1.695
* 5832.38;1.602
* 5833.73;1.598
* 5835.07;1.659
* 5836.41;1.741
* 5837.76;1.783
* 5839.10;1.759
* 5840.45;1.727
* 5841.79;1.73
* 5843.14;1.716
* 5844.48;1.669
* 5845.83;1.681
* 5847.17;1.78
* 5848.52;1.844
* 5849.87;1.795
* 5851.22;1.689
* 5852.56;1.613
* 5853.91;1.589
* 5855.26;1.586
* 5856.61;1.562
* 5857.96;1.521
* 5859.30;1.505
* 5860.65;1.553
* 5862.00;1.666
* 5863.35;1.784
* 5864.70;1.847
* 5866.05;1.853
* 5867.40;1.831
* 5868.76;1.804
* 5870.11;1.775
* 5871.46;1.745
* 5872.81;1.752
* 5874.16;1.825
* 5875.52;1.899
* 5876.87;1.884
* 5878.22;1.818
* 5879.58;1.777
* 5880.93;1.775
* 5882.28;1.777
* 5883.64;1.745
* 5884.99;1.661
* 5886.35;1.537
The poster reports 0.07 mag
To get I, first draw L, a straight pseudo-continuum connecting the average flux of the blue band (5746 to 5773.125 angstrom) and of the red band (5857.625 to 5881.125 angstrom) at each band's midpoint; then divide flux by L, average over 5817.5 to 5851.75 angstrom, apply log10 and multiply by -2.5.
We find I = -0.070 mag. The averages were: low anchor 1.71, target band 1.86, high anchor 1.76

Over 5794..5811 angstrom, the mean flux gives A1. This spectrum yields 1.75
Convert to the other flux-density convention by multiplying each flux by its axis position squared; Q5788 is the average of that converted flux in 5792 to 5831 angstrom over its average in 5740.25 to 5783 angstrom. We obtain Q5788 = 1.11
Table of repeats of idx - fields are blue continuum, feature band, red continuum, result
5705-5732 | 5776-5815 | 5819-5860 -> 0.03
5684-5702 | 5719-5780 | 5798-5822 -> 0.10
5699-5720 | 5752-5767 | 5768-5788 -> 0.03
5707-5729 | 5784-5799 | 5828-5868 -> 0.14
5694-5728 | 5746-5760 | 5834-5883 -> 0.08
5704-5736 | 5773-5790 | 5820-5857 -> 0.06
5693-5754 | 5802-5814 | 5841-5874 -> -0.09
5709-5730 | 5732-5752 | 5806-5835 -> 0.03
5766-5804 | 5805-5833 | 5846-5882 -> -0.17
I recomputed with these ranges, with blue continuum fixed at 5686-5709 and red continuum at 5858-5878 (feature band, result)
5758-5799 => 0.07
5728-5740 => 0.04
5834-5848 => 0.03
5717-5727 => 0.00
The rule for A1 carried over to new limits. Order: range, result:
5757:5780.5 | 1.77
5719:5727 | 1.81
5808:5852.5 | 1.89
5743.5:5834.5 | 1.78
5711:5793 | 1.73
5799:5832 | 1.97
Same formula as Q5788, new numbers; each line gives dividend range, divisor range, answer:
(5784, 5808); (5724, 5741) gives 0.96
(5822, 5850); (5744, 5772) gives 1.07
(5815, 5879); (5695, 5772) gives 1.08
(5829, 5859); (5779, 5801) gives 1.07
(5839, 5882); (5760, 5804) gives 1.05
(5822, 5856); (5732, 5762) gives 1.06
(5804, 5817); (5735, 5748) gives 1.09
